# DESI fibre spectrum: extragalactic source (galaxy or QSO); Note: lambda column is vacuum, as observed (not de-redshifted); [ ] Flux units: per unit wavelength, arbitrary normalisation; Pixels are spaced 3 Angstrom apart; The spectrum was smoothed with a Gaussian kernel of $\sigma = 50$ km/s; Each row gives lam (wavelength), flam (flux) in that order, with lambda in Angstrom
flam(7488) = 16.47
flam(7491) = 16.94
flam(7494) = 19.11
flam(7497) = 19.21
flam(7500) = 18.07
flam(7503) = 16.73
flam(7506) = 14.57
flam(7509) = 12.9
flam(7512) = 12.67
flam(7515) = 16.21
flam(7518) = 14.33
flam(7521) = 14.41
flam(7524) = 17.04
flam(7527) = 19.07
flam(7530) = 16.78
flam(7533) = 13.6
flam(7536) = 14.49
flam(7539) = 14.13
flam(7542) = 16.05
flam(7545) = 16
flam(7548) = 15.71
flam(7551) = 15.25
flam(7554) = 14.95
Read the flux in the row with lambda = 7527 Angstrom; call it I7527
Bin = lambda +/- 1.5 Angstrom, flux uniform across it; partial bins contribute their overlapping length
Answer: 19.07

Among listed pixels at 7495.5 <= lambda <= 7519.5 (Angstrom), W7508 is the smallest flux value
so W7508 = 12.67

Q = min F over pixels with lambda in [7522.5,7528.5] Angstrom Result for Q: 17.04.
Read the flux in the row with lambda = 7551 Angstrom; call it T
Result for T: 15.25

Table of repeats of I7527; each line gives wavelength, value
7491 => 16.94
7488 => 16.47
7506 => 14.57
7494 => 19.11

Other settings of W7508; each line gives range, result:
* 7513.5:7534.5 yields 13.6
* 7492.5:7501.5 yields 18.07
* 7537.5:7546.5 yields 14.13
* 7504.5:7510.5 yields 12.9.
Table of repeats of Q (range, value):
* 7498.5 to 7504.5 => 16.73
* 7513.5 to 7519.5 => 14.33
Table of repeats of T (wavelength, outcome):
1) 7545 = 16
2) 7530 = 16.78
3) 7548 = 15.71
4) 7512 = 12.67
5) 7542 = 16.05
